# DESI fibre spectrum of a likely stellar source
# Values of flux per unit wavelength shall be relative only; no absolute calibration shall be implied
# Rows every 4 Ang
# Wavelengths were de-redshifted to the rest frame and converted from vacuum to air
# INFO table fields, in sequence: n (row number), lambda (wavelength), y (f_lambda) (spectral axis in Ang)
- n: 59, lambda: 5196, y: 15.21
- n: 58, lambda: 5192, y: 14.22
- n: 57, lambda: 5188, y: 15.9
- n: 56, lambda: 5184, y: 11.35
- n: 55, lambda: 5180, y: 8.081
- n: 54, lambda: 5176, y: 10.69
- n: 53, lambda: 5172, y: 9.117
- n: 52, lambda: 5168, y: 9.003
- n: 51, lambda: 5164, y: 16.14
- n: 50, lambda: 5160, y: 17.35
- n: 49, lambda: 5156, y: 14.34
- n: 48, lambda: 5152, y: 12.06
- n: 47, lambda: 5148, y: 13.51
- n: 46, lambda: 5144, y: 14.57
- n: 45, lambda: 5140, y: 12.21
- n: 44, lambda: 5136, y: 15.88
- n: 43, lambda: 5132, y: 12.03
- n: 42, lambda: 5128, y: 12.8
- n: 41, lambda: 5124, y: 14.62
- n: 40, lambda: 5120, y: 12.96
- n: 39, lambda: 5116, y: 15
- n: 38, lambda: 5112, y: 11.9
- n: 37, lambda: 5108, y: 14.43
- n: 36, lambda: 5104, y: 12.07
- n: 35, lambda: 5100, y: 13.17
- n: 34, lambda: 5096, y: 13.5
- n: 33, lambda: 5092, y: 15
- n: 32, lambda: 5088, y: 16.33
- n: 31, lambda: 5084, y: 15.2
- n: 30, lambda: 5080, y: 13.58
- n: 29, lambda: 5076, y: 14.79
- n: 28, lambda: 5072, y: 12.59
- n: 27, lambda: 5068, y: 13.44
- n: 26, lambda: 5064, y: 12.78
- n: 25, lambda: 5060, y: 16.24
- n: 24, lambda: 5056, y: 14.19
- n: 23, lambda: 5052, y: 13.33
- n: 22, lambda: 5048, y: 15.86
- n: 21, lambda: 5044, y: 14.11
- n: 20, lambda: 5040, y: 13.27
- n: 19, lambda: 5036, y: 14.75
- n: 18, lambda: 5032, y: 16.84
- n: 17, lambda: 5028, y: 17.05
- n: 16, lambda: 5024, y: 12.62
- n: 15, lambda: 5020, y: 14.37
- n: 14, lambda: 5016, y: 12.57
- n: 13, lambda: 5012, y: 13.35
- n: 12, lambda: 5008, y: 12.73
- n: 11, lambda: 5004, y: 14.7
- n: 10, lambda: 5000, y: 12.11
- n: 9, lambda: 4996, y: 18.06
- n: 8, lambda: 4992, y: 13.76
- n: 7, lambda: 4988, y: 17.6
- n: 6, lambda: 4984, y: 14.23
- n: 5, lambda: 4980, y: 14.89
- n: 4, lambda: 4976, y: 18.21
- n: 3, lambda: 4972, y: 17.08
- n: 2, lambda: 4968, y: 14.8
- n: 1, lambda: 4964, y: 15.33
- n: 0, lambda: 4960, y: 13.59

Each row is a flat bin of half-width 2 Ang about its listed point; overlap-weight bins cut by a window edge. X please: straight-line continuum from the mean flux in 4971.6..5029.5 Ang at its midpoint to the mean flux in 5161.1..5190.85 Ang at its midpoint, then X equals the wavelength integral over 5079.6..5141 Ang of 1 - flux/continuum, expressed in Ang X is -4.5 Ang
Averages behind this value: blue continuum 14.8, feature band 13.8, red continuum 11.7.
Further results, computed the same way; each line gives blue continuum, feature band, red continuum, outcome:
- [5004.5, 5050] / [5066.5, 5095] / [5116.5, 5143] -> -1.0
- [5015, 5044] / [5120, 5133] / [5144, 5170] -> 0.7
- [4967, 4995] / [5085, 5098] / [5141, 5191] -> -0.9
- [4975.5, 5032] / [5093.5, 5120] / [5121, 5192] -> 0.4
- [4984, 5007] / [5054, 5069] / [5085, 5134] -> 0.1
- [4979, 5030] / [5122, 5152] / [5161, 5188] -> -3.8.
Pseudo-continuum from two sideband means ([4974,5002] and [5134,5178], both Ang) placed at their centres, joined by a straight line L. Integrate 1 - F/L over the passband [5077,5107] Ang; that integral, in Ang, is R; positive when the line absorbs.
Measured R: -0.2 Ang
